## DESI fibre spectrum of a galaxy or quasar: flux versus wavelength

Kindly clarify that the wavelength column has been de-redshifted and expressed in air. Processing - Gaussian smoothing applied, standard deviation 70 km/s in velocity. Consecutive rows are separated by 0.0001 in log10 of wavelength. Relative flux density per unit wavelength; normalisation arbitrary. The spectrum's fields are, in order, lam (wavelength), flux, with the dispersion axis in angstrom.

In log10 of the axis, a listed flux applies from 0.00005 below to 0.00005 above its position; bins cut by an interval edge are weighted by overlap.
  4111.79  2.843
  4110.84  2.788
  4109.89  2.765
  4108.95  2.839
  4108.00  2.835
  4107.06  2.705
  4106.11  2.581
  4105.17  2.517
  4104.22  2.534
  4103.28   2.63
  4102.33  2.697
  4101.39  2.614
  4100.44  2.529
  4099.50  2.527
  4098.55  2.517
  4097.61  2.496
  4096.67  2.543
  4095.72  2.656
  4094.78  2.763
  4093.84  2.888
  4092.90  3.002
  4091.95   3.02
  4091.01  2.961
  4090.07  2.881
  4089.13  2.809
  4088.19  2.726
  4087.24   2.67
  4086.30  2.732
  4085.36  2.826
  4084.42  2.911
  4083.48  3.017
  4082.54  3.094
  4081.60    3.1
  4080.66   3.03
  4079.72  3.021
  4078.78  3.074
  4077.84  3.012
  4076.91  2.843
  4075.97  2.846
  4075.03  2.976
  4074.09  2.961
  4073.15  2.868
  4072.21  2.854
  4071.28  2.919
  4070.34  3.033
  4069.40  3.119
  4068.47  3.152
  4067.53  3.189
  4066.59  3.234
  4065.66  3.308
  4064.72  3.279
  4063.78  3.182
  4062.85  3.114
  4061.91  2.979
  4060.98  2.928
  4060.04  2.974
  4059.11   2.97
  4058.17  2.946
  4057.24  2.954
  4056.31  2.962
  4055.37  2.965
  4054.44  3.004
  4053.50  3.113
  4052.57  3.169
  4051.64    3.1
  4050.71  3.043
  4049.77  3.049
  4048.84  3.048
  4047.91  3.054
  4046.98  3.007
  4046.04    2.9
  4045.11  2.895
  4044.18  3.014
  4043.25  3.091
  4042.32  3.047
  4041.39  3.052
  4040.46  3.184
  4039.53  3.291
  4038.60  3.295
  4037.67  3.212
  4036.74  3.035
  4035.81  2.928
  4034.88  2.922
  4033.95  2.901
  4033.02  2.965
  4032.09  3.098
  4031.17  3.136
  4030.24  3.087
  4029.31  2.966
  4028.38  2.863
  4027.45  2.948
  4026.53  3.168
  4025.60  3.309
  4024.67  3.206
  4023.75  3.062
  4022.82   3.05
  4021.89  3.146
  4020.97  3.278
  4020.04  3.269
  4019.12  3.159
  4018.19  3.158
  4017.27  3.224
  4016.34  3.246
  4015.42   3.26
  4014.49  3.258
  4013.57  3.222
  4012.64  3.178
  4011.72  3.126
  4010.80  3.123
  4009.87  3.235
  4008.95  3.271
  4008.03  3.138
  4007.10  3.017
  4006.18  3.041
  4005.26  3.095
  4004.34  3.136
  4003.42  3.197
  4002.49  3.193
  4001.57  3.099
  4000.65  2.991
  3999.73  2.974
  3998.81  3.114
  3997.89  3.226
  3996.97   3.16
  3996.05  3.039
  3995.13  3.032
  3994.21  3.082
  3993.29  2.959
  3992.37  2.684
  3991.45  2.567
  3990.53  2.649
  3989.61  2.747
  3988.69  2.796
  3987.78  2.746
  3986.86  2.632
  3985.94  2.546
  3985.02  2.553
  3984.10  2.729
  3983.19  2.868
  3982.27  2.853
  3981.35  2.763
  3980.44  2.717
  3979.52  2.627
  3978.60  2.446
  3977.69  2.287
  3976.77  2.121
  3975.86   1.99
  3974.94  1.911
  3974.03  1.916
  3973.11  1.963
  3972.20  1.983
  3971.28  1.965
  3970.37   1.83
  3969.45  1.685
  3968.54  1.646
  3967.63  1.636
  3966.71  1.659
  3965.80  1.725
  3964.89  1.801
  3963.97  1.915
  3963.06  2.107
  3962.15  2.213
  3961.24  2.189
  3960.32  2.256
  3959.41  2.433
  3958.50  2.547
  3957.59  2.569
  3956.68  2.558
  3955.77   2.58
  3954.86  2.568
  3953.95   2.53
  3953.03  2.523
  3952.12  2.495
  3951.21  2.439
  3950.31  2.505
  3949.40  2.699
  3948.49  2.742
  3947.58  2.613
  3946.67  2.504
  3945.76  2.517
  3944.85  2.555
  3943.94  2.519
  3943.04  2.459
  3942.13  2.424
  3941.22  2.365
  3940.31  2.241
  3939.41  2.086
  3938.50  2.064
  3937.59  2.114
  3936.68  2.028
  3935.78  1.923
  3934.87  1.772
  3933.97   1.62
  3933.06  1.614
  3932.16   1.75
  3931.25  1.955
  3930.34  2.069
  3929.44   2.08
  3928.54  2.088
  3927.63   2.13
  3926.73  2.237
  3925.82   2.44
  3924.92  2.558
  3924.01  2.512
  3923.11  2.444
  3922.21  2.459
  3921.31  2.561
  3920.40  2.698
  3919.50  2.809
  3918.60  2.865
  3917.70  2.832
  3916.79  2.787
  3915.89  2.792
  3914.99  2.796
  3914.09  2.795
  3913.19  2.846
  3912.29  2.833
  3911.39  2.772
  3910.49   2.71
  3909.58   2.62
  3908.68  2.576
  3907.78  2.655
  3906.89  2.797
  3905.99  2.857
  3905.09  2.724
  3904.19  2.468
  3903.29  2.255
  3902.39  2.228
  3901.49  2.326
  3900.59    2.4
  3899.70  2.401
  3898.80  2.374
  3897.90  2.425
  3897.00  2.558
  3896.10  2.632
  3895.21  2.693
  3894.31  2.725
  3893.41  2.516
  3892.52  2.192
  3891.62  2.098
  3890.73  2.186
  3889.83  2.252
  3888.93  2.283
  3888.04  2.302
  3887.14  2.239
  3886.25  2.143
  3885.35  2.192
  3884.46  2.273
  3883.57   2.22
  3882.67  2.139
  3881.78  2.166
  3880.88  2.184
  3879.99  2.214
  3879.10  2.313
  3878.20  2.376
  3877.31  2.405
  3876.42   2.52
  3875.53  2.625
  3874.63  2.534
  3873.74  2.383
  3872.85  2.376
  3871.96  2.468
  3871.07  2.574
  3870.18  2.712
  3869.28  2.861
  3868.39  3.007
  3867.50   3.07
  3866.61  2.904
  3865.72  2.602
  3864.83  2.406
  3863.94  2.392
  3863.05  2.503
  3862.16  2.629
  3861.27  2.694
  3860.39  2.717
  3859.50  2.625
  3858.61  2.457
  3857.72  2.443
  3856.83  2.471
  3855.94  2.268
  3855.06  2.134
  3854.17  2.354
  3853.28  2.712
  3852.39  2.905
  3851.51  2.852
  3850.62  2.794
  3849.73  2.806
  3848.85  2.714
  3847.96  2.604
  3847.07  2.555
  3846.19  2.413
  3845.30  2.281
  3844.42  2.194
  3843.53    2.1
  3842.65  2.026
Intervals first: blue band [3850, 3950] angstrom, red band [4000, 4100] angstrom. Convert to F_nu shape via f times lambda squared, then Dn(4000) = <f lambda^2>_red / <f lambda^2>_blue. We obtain 1.33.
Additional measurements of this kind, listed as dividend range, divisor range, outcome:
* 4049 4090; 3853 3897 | 1.35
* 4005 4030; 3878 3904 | 1.45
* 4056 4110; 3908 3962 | 1.28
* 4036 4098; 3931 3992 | 1.37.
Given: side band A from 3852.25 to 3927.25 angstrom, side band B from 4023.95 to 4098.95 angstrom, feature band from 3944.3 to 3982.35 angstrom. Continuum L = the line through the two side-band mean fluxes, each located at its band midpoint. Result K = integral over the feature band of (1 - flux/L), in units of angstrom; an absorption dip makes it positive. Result 6.27 angstrom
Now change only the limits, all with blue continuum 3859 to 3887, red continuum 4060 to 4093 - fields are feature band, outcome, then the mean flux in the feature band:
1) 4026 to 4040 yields -0.84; 3.06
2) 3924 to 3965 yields 5.89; 2.28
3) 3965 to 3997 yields 4.17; 2.4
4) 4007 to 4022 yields -1.92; 3.2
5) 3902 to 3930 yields 0.08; 2.59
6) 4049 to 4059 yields -0.32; 3.03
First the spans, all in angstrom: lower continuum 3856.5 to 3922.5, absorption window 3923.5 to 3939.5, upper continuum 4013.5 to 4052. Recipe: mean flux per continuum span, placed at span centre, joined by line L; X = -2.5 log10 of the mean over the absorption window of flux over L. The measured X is 0.292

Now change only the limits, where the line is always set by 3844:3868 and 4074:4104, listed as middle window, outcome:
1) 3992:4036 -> -0.14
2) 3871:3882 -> 0.09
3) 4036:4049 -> -0.11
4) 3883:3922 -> 0.04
